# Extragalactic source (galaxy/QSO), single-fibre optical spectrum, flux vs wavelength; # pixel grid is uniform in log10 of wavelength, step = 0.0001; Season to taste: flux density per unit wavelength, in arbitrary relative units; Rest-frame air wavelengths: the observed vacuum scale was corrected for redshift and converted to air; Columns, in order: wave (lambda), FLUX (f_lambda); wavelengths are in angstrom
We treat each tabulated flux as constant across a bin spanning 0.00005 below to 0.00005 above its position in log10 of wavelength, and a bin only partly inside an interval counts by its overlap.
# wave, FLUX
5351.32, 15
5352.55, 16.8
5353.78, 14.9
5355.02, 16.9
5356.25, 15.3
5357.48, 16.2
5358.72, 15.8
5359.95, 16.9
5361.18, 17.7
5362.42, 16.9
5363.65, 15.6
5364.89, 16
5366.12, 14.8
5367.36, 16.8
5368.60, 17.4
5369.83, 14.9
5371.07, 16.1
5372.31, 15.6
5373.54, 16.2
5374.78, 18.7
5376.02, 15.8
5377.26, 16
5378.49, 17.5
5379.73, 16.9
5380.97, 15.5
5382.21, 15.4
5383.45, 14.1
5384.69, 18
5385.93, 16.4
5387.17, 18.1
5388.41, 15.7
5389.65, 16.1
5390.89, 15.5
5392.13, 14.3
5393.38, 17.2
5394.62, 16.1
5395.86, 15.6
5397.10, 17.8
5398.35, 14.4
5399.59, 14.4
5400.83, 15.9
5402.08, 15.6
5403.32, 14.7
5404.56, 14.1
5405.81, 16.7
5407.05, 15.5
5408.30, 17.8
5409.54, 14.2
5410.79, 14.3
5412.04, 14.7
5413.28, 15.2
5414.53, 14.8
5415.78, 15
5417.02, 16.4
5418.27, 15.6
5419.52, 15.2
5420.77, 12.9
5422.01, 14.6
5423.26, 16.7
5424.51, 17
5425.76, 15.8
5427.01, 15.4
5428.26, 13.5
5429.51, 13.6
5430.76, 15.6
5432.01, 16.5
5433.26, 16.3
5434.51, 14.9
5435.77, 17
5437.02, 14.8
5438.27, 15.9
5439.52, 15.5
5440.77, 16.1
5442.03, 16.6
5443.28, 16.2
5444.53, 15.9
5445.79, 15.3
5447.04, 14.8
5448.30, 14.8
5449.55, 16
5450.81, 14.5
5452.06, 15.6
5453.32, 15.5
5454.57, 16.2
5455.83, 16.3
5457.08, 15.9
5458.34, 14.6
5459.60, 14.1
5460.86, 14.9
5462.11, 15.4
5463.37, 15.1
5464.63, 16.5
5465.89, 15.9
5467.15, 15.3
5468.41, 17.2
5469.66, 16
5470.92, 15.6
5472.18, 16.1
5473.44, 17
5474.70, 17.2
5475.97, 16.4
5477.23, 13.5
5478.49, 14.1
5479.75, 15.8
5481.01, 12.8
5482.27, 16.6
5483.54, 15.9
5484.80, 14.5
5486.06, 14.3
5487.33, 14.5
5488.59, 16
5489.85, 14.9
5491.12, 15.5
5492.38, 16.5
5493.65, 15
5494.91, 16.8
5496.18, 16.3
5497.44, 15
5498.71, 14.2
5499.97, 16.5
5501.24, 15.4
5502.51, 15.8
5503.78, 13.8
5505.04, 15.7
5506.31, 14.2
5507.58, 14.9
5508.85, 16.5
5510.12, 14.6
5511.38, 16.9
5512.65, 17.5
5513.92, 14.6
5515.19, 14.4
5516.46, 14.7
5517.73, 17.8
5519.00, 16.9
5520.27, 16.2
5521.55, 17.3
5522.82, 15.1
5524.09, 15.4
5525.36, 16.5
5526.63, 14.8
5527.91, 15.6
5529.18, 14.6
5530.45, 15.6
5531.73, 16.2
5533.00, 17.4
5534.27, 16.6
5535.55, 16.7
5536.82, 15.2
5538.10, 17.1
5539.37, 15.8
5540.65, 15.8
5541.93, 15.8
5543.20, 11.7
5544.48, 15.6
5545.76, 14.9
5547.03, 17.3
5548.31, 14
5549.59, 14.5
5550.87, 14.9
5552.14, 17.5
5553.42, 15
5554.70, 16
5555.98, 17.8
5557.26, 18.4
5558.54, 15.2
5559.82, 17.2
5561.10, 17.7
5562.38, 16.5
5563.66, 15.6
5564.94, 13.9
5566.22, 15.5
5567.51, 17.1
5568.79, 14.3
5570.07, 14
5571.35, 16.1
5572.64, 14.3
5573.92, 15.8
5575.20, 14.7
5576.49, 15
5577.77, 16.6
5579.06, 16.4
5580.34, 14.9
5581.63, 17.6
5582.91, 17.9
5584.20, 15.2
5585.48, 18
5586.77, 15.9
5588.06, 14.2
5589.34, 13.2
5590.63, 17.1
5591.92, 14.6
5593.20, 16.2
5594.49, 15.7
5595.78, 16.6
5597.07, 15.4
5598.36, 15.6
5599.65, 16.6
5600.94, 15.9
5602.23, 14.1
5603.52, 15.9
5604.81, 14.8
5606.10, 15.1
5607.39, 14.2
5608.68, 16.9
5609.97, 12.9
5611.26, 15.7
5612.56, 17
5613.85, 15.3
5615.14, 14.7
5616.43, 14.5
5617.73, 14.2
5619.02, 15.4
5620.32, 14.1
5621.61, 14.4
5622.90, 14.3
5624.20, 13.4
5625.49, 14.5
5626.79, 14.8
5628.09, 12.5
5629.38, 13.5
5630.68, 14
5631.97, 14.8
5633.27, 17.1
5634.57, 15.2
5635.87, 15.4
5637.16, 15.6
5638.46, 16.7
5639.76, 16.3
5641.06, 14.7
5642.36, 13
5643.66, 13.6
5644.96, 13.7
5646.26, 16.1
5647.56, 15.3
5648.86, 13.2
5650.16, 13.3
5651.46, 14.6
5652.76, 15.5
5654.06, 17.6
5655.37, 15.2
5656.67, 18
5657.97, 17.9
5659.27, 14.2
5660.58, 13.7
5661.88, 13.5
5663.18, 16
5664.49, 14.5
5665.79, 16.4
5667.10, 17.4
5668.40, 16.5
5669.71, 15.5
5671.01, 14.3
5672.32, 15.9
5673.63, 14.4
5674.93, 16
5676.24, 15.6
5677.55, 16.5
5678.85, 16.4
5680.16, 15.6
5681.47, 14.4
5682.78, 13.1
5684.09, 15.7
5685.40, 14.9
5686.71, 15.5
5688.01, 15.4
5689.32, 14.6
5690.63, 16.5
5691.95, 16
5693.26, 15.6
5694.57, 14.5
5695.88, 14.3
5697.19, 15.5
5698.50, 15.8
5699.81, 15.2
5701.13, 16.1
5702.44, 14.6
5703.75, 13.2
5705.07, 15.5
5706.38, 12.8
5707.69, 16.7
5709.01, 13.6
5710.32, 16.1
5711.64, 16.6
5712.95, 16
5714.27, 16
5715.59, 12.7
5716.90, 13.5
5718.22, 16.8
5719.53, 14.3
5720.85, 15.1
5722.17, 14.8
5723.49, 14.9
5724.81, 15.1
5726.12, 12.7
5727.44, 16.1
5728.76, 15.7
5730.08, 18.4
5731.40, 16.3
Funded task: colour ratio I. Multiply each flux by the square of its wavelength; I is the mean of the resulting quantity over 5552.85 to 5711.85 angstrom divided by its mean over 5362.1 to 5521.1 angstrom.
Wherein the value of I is 1.1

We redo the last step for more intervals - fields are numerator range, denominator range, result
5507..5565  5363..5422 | 1.06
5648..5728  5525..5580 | 1.01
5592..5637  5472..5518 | 1.02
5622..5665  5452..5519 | 1.02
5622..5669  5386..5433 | 1.06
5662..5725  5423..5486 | 1.07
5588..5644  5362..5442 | 1.03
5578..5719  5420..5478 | 1.05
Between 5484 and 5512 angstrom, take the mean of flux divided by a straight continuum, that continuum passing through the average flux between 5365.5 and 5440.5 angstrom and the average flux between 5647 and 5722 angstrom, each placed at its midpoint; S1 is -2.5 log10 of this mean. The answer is 0.01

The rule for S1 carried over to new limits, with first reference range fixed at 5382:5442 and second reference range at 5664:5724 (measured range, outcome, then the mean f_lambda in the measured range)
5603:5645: 0.04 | 14.8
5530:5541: -0.06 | 16.3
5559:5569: -0.04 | 16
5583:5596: -0.03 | 15.7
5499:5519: -0.01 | 15.6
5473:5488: 0.02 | 15.2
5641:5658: 0.02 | 15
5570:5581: 0.00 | 15.4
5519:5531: -0.02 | 15.7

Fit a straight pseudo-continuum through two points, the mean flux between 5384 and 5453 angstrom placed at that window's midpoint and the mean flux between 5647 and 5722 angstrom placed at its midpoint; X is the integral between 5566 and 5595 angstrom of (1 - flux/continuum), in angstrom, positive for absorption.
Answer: -0.5 angstrom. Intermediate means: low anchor 15.6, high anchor 15.3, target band 15.7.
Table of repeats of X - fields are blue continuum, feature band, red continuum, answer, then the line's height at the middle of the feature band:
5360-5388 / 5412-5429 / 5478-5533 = 0.9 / 16.1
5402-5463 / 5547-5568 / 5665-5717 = -1.0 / 15.3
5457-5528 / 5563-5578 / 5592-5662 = 0.1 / 15.3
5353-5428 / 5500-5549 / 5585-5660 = -0.7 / 15.4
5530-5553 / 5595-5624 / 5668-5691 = 0.7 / 15.5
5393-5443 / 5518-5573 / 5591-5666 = -2.1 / 15.2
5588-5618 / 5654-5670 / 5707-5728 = -0.7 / 15.2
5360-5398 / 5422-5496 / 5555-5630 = 1.9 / 16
